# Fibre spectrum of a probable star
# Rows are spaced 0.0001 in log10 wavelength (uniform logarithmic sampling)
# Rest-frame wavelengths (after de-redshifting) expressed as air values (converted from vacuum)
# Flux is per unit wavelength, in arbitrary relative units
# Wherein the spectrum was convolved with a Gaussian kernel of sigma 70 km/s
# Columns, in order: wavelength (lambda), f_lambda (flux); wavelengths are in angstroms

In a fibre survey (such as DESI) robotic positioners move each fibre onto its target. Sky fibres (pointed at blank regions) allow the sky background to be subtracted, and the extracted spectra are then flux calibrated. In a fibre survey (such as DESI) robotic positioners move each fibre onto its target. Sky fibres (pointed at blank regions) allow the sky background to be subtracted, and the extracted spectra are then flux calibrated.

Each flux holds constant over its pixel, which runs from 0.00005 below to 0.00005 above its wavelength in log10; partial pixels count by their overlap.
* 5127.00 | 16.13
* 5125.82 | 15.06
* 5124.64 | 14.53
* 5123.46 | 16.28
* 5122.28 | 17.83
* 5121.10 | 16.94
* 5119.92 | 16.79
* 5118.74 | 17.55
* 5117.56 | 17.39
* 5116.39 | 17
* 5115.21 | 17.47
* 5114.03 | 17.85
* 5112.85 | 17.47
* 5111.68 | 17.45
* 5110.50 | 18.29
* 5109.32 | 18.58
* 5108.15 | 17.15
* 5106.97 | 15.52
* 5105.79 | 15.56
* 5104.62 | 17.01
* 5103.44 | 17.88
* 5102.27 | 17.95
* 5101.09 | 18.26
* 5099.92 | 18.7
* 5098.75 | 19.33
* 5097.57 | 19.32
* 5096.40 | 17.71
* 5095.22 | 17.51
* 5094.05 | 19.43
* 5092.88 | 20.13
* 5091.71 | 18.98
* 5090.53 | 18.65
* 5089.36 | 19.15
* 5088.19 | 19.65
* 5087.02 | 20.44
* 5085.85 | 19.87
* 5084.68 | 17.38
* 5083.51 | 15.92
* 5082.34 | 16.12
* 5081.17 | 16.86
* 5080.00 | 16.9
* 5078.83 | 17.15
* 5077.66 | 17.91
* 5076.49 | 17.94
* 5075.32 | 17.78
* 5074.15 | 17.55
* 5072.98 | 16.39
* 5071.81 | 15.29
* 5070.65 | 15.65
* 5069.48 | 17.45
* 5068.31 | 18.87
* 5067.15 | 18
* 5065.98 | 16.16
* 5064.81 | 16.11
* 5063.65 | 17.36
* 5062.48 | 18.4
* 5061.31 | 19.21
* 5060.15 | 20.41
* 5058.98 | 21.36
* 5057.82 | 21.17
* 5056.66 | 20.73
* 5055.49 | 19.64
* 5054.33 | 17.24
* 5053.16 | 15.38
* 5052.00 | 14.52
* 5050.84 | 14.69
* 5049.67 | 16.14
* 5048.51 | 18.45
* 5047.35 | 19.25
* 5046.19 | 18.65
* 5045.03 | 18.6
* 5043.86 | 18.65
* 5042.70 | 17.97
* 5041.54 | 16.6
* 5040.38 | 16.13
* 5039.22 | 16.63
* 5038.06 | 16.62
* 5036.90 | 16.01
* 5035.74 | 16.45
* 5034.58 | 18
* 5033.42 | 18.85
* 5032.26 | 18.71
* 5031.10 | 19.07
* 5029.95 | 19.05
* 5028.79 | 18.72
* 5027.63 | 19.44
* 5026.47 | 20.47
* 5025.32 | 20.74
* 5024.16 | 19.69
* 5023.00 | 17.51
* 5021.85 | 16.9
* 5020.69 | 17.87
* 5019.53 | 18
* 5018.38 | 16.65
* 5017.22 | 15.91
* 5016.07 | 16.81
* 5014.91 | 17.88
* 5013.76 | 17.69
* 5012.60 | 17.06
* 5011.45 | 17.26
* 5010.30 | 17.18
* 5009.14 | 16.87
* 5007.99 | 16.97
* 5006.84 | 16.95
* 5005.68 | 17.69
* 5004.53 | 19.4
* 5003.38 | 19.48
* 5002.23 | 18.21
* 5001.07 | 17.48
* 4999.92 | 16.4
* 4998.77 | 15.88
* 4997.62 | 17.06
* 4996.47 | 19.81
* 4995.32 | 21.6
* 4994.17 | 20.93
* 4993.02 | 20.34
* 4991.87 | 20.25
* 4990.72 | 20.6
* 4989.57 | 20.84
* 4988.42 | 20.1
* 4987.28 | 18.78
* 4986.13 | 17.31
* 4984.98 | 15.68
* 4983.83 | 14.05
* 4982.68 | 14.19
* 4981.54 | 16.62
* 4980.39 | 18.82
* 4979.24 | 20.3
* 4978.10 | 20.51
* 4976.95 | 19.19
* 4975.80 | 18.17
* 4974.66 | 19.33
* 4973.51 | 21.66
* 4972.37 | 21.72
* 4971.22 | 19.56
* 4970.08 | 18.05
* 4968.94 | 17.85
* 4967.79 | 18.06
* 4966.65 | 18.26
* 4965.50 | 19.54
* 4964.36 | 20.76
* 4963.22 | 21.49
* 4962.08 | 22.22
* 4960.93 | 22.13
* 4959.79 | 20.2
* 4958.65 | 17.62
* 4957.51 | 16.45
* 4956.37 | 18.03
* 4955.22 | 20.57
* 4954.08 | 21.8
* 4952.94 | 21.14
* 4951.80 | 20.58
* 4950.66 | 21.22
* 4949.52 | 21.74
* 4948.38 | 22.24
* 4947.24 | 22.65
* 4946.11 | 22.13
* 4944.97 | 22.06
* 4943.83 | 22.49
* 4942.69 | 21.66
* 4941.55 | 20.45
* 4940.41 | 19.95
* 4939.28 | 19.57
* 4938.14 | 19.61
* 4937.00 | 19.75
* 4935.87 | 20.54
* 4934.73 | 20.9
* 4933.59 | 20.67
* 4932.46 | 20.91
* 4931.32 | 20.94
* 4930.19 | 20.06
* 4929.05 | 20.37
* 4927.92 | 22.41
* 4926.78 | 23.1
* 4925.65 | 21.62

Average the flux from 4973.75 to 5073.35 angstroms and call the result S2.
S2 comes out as 18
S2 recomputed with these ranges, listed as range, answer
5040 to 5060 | 18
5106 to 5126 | 17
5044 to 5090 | 17.8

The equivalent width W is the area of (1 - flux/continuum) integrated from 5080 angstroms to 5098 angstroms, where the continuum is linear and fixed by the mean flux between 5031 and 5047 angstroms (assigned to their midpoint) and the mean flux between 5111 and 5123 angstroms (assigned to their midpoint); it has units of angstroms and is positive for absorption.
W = -1.0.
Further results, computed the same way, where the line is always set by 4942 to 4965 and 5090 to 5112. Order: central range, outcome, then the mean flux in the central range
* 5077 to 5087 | 0.54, 17.5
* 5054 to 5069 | 0.01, 18.8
